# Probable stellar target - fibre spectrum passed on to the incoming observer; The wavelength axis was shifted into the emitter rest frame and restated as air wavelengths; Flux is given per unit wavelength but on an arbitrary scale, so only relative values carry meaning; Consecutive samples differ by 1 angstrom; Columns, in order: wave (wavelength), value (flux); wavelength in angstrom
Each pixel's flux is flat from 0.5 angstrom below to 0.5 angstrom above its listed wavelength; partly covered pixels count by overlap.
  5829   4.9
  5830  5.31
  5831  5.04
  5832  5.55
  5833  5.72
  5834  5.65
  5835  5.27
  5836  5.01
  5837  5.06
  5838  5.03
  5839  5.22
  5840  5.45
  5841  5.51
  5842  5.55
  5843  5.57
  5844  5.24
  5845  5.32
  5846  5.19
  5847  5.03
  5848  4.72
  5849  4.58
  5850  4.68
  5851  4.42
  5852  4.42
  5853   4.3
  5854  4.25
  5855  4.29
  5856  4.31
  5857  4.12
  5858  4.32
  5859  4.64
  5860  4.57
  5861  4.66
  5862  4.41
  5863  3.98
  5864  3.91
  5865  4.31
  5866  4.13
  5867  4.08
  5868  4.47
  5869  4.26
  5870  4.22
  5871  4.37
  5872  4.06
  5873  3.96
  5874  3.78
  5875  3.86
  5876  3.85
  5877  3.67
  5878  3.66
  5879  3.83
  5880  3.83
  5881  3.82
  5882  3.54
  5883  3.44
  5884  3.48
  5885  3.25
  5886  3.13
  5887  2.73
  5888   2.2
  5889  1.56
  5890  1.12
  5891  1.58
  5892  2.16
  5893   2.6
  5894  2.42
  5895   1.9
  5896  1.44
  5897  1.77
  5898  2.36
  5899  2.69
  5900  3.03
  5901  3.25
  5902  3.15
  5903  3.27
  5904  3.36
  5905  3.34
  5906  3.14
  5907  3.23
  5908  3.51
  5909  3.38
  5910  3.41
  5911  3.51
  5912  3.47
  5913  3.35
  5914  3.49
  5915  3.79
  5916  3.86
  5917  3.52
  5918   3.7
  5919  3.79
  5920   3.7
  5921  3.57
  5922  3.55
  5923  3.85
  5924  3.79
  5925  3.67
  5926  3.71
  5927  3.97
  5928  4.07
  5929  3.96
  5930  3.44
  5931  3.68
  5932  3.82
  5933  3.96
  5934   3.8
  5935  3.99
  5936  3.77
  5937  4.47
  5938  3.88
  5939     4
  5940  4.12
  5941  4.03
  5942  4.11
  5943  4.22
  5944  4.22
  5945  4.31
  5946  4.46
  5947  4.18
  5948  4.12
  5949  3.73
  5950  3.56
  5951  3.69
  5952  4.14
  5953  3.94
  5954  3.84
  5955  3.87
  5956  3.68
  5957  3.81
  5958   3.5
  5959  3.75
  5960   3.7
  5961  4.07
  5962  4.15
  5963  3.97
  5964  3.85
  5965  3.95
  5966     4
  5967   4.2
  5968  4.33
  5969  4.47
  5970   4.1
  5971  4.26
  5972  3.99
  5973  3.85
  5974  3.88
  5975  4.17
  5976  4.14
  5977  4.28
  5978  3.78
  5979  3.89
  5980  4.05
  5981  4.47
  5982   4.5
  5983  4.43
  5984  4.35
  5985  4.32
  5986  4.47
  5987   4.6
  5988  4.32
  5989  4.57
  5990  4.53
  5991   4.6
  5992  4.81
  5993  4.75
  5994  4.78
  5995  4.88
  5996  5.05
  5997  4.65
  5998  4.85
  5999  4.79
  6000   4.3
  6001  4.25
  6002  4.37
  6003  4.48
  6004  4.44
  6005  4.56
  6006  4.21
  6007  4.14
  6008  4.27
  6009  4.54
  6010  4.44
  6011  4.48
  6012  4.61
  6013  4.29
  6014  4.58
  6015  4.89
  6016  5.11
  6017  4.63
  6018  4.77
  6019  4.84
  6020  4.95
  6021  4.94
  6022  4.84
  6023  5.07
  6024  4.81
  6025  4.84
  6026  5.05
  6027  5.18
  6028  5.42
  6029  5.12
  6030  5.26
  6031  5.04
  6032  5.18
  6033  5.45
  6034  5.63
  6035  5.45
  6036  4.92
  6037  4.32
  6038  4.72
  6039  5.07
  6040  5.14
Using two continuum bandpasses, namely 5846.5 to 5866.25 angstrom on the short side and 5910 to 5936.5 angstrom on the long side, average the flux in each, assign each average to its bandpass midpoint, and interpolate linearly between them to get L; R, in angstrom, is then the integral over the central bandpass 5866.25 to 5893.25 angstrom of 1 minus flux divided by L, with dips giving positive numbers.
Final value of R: 5.3 angstrom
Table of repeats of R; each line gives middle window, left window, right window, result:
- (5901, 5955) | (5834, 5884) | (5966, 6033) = 8.9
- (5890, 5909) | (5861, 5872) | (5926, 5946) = 6.7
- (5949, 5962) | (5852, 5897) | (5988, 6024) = 1.3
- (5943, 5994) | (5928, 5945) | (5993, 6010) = 1.4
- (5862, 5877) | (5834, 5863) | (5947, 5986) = 1.9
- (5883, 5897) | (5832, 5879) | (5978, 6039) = 7.0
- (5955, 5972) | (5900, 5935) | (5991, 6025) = 0.6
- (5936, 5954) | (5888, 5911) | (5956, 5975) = -2.5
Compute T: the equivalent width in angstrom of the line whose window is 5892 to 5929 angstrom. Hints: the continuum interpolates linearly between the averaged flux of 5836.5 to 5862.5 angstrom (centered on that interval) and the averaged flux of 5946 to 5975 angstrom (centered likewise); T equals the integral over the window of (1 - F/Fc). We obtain 9.1 angstrom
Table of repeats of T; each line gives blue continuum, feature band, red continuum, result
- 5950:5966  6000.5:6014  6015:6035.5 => 1.00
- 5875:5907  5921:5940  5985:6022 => -2.01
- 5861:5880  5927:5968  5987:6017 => 3.78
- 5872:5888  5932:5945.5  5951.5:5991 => -0.49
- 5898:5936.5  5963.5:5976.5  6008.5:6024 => 0.28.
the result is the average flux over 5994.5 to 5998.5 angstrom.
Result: 4.86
